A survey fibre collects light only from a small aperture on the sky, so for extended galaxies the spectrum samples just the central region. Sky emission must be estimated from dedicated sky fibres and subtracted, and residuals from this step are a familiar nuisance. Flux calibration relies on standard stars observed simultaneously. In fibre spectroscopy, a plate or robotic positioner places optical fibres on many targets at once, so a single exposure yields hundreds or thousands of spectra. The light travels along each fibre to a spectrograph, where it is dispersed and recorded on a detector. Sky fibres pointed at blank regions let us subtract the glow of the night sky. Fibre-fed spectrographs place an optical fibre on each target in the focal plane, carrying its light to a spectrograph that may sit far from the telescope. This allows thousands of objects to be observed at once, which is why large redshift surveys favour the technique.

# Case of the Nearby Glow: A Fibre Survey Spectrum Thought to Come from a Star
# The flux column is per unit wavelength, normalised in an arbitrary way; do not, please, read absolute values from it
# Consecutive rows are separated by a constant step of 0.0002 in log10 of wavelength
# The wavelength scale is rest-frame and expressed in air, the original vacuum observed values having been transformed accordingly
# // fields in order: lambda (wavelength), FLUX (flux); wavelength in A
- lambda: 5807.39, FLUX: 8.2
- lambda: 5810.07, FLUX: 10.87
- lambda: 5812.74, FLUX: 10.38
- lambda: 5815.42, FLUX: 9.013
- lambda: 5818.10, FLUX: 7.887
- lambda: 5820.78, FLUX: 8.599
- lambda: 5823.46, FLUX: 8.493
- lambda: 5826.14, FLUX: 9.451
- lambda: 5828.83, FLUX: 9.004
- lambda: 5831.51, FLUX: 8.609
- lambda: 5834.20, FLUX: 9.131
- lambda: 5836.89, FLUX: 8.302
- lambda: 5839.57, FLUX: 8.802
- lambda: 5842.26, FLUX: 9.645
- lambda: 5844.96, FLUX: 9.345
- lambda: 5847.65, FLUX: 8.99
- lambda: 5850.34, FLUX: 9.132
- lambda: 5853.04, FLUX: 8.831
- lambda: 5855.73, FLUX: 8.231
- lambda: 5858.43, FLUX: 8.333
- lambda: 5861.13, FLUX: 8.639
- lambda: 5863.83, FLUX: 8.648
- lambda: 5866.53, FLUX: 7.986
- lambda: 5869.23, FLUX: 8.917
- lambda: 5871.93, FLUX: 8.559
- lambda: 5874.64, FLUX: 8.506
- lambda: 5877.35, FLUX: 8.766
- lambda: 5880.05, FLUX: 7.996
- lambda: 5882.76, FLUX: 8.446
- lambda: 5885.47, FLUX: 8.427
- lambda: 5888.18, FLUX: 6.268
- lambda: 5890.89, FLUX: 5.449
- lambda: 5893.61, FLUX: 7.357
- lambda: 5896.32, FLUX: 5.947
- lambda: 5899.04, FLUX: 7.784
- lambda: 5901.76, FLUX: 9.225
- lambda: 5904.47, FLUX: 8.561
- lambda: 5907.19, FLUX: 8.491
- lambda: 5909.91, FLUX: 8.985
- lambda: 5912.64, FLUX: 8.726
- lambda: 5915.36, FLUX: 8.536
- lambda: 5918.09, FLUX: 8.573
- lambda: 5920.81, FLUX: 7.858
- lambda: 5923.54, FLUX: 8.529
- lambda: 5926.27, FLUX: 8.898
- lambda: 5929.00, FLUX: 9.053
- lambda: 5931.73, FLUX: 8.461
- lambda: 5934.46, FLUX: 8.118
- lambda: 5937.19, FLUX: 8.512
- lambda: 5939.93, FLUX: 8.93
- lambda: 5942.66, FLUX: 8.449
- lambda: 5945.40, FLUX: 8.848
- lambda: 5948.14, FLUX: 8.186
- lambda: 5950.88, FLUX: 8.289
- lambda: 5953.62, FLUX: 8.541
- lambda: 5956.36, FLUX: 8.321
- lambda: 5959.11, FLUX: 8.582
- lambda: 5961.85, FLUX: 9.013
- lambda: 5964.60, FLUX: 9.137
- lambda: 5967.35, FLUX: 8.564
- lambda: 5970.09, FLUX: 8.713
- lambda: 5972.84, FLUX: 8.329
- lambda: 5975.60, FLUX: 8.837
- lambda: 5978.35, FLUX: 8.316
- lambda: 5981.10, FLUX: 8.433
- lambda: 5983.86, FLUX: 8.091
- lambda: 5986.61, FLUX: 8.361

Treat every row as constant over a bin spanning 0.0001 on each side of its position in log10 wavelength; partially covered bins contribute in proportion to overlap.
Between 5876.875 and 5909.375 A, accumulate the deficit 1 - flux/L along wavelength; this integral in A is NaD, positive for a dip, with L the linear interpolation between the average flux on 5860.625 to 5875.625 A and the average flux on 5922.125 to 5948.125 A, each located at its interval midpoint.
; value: 3.2 A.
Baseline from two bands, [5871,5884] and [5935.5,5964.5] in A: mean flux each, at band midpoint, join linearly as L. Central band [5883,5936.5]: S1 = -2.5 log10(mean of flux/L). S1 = 0.056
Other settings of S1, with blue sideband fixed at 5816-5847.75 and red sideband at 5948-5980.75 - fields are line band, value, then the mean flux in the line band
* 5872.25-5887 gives 0.044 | 8.41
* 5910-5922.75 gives 0.025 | 8.48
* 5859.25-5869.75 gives 0.035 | 8.51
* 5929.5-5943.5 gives 0.013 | 8.54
